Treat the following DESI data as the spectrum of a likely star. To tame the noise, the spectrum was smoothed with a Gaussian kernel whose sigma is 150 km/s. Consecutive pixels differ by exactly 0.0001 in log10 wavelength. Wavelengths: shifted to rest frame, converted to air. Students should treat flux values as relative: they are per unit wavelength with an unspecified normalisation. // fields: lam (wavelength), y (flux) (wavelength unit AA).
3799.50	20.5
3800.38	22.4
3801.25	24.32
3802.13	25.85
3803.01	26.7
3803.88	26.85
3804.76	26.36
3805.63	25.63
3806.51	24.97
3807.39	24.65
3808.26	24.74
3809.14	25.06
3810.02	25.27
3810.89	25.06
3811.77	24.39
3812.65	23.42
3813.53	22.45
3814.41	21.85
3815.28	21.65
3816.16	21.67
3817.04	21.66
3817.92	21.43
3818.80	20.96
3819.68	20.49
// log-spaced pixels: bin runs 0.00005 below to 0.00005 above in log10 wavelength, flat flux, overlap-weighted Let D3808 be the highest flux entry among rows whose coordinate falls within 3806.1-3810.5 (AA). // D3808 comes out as 25.27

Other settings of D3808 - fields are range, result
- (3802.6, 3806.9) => 26.85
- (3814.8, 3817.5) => 21.67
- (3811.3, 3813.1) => 24.39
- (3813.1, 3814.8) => 22.45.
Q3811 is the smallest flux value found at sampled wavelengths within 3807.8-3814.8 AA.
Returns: 21.85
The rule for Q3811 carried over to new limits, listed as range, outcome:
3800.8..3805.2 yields 24.32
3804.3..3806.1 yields 25.63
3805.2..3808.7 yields 24.65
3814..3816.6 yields 21.65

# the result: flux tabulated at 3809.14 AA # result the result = 25.06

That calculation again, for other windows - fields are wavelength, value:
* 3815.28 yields 21.65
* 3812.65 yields 23.42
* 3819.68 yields 20.49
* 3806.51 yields 24.97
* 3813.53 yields 22.45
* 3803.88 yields 26.85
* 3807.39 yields 24.65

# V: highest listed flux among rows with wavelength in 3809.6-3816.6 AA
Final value 25.27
